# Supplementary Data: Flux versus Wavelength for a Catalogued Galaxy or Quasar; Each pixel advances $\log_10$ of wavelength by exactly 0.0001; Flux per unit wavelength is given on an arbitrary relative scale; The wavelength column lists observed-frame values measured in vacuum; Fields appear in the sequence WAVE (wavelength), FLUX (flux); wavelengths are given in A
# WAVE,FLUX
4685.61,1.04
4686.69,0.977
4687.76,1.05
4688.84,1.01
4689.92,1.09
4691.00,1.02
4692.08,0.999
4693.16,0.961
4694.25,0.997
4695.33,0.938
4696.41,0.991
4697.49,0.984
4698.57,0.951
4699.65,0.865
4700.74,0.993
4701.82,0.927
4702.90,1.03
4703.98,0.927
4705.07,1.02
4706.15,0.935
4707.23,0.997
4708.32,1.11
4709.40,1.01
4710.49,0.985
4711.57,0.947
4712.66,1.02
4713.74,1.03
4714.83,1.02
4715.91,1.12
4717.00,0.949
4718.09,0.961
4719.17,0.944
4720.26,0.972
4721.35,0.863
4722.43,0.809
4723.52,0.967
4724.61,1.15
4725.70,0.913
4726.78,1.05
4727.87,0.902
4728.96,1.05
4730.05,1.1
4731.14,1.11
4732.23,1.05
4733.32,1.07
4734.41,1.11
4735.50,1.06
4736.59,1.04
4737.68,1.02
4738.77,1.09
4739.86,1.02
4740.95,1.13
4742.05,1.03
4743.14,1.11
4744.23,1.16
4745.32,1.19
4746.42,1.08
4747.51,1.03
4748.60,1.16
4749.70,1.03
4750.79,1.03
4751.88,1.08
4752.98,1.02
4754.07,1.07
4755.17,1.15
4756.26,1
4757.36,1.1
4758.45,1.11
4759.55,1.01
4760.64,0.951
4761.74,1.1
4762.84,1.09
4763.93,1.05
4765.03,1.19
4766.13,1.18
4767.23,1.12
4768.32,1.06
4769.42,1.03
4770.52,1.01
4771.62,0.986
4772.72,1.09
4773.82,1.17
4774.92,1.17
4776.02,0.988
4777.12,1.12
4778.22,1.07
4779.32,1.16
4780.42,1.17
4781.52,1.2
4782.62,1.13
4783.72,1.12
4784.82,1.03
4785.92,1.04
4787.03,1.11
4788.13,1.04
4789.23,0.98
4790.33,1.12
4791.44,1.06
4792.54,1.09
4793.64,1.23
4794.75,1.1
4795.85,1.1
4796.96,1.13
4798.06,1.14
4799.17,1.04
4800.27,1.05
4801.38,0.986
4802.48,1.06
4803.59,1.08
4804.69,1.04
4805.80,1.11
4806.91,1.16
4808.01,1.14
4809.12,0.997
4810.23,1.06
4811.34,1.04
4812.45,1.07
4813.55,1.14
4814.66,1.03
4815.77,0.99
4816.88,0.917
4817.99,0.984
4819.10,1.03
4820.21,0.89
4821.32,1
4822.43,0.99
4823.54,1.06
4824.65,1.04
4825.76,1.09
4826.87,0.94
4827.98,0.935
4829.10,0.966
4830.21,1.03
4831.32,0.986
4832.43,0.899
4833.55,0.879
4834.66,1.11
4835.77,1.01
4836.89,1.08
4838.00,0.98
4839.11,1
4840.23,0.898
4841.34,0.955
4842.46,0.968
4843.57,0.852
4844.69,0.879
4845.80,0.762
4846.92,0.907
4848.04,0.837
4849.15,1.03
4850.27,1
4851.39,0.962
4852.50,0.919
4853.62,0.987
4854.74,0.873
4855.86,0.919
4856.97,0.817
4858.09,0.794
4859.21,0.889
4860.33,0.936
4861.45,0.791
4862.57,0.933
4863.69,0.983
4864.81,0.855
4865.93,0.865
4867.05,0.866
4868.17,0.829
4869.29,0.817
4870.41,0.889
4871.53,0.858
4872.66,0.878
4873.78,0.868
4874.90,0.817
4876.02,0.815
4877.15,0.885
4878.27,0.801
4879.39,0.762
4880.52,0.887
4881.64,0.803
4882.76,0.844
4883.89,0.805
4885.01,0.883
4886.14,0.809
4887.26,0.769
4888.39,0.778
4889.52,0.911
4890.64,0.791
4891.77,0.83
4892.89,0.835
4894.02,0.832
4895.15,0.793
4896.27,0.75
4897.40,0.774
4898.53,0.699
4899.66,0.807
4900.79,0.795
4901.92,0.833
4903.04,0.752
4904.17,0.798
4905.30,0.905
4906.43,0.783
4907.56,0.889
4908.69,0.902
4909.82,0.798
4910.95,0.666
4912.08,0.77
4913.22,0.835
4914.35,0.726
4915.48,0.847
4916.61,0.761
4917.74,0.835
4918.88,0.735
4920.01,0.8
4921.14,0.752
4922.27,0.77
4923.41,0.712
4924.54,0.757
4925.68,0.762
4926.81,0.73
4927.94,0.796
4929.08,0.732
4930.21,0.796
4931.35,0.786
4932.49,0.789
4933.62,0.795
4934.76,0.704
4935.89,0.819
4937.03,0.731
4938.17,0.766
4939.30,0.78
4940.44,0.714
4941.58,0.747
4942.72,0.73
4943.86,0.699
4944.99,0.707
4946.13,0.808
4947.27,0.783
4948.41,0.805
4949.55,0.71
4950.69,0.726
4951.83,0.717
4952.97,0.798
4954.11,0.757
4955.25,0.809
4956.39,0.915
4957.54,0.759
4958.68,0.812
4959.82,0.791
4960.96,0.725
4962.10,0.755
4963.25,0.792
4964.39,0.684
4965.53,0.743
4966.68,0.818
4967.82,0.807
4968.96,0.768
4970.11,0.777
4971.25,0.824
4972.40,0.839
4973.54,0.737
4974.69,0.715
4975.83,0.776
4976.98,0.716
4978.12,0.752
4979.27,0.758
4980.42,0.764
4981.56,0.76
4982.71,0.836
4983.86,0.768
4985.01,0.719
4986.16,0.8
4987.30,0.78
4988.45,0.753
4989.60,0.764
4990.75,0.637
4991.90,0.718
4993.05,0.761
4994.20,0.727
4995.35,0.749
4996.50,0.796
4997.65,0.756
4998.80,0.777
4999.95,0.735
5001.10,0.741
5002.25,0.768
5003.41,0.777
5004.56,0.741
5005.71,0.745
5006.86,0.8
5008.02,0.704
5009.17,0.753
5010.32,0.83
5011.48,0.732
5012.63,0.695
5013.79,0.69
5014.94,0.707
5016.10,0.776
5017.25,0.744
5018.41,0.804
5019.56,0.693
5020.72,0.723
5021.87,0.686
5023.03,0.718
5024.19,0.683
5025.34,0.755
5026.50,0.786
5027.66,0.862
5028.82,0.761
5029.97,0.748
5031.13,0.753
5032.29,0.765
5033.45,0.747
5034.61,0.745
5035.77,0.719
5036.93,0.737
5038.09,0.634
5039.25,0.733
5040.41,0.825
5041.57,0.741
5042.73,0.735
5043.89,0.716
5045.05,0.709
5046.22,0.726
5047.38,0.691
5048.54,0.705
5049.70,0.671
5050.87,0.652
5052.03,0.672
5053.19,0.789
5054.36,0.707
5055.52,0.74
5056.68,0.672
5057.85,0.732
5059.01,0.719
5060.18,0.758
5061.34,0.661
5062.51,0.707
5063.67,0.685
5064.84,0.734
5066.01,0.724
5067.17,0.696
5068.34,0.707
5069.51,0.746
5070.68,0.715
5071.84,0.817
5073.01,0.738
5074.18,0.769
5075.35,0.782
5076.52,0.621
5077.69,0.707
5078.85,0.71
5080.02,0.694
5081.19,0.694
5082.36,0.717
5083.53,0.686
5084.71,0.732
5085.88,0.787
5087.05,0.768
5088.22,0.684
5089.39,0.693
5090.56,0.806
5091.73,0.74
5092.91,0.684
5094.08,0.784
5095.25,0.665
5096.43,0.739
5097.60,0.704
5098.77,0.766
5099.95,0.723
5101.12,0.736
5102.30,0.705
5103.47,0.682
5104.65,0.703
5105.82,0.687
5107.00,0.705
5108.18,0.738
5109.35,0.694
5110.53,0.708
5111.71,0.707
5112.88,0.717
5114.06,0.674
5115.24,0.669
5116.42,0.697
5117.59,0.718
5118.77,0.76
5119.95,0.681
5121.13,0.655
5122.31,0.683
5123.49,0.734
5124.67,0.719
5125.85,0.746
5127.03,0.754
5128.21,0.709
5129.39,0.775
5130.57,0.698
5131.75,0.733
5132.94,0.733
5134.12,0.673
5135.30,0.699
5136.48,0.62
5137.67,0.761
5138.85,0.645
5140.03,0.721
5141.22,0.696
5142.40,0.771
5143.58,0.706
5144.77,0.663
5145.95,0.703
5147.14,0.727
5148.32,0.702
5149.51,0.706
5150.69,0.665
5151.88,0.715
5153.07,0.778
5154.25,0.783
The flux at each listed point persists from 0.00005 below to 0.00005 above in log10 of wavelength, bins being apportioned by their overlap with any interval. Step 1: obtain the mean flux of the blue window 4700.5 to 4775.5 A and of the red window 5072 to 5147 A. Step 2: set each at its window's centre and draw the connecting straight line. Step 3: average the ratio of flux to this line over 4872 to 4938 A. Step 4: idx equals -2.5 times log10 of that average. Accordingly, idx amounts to 0.13 mag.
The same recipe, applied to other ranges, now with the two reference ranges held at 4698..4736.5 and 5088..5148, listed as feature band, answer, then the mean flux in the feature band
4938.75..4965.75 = 0.09 mag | 0.761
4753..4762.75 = -0.10 mag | 1.06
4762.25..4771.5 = -0.13 mag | 1.09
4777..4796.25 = -0.16 mag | 1.1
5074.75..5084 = 0.06 mag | 0.702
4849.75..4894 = 0.03 mag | 0.86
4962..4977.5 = 0.07 mag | 0.768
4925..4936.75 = 0.10 mag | 0.77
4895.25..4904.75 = 0.12 mag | 0.777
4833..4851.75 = -0.05 mag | 0.947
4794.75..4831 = -0.12 mag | 1.04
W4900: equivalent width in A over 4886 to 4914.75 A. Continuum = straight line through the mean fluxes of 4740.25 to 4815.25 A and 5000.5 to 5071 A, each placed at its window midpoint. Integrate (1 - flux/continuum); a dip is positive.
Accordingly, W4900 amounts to 3.6 A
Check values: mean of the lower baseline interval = 1.09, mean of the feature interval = 0.801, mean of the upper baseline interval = 0.731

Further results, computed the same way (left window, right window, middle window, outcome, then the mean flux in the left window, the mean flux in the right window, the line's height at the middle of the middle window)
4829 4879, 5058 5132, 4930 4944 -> 1.4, 0.907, 0.718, 0.842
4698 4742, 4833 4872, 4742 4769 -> -2.9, 1.01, 0.913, 0.981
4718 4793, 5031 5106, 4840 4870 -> 1.9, 1.06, 0.721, 0.955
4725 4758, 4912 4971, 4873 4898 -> 0.9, 1.07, 0.768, 0.852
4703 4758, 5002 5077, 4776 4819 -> -4.9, 1.03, 0.732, 0.969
